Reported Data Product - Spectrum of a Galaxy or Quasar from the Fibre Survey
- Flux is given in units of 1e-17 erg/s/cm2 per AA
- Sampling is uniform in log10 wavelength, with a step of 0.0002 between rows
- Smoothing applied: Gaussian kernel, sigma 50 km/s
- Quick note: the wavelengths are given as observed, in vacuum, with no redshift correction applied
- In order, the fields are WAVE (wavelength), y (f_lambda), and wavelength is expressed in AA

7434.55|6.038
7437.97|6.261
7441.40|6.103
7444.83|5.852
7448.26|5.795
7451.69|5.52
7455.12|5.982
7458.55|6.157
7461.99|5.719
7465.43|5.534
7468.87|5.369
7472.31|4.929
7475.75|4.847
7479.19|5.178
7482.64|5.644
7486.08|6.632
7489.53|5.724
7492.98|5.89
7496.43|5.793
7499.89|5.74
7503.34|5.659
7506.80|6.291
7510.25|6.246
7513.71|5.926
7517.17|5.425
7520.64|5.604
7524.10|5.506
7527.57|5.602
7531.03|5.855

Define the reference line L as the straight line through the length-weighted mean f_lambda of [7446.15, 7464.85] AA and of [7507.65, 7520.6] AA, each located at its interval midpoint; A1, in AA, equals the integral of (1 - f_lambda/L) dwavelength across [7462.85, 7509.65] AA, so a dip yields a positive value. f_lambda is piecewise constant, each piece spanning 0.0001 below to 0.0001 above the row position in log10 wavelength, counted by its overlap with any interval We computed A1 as 1.5 AA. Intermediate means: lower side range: 5.82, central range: 5.65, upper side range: 5.86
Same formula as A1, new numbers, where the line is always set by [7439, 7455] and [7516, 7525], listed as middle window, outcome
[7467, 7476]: 1.0 AA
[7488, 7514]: -1.4 AA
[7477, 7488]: -0.2 AA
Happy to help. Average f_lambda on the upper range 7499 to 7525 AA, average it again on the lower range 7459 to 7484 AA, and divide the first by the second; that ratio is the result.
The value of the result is 1.09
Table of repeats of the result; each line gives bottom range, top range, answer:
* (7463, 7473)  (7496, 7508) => 1.10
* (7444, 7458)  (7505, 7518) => 1.03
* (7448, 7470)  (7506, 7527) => 1.01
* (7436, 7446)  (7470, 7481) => 0.82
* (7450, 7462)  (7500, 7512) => 1.03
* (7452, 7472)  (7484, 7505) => 1.04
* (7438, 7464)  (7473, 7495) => 0.95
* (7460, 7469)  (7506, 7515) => 1.10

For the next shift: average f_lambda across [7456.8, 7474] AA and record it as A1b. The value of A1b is 5.54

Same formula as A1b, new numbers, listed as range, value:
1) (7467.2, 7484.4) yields 5.2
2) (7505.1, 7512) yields 6.27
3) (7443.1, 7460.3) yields 5.86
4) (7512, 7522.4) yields 5.65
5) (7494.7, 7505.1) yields 5.73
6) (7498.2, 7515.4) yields 5.98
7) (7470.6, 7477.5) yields 4.89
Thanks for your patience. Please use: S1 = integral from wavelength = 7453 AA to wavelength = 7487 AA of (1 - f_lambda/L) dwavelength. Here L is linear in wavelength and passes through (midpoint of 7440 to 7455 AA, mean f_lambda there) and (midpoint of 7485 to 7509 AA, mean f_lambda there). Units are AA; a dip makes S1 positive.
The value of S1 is 1.8 AA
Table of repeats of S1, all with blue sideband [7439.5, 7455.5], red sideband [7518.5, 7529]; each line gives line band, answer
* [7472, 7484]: 1.2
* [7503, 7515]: -1.0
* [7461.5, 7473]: 0.8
